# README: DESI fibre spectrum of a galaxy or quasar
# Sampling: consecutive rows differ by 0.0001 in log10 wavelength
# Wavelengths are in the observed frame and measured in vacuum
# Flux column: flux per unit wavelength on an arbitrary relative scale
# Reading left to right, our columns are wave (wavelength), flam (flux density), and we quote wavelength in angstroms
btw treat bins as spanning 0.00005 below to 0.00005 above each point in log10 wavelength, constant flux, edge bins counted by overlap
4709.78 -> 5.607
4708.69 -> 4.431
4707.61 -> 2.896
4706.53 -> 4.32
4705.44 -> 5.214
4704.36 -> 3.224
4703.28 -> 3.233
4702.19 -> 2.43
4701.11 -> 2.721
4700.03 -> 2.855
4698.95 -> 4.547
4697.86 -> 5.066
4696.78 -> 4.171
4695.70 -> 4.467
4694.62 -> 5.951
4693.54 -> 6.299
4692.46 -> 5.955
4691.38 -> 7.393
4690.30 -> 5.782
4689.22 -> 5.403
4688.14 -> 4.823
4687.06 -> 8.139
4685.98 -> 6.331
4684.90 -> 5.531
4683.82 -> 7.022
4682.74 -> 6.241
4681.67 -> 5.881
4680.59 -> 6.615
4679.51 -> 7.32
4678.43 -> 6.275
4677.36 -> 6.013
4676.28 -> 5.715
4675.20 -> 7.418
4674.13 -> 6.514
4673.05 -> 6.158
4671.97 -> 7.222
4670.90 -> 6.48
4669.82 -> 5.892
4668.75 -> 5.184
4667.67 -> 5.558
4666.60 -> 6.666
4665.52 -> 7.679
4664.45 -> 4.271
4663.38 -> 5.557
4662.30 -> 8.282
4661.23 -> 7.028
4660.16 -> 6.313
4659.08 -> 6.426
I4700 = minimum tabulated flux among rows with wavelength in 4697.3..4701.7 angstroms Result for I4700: 2.721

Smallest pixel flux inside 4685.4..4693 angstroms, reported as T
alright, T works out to 4.823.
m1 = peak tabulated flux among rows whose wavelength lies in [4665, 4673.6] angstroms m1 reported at 7.679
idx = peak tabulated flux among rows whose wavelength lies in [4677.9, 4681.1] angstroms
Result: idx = 7.32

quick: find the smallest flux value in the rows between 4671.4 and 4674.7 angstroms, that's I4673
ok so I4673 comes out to 6.158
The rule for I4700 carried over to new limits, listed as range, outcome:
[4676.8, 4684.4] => 5.881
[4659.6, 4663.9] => 5.557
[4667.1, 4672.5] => 5.184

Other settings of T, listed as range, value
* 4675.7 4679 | 5.715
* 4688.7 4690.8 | 5.403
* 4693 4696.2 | 4.467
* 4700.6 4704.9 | 2.43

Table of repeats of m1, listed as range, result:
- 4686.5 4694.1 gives 8.139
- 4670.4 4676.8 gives 7.418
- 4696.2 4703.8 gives 5.066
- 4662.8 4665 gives 5.557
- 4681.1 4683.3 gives 6.241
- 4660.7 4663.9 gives 8.282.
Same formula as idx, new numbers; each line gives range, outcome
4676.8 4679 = 6.275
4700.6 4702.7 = 2.721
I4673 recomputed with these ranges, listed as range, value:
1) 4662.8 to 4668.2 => 4.271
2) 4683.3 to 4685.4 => 5.531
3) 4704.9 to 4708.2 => 2.896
